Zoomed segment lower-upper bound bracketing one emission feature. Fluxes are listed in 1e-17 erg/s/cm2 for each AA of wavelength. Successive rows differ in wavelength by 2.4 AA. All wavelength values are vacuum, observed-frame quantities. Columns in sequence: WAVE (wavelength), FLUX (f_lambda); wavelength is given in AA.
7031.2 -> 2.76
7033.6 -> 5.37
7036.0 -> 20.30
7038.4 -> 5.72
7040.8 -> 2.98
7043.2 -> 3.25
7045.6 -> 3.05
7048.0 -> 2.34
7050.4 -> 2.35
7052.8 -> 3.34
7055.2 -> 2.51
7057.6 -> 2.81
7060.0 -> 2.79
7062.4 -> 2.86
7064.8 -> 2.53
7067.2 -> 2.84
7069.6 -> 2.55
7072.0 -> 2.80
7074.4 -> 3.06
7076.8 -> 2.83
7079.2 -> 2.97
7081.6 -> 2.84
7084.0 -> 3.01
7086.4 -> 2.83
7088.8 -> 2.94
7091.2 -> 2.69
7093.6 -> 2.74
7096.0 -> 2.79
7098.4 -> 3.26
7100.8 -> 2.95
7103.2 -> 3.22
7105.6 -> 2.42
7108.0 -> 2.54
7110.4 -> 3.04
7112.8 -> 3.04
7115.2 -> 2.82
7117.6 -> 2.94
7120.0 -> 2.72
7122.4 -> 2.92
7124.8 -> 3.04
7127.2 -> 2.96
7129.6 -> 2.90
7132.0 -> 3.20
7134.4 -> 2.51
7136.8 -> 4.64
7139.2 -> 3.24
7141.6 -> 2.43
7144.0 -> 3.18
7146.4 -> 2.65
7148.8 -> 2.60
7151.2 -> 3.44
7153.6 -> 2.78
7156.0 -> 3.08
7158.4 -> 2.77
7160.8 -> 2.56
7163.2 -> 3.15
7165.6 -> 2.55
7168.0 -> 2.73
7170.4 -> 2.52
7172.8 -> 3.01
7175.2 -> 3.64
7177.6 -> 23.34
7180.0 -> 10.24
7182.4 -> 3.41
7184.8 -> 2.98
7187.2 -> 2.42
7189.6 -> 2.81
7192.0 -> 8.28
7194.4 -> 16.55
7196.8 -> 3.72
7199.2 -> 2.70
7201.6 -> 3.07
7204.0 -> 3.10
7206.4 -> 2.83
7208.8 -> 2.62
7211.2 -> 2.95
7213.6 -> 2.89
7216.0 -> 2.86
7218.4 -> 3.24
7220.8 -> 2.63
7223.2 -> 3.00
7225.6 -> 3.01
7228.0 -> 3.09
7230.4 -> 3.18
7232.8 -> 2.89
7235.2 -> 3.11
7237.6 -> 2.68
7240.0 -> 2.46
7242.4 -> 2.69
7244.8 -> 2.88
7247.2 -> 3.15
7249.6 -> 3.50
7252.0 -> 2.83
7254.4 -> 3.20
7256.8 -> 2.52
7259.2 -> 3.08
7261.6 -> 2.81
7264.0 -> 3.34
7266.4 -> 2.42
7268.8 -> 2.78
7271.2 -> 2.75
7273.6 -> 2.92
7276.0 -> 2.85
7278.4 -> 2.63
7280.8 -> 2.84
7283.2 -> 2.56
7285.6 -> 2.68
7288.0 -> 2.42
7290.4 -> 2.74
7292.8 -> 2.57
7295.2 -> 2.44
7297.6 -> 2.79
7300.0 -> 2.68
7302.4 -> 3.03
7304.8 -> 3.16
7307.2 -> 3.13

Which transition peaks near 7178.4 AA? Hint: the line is [S II]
